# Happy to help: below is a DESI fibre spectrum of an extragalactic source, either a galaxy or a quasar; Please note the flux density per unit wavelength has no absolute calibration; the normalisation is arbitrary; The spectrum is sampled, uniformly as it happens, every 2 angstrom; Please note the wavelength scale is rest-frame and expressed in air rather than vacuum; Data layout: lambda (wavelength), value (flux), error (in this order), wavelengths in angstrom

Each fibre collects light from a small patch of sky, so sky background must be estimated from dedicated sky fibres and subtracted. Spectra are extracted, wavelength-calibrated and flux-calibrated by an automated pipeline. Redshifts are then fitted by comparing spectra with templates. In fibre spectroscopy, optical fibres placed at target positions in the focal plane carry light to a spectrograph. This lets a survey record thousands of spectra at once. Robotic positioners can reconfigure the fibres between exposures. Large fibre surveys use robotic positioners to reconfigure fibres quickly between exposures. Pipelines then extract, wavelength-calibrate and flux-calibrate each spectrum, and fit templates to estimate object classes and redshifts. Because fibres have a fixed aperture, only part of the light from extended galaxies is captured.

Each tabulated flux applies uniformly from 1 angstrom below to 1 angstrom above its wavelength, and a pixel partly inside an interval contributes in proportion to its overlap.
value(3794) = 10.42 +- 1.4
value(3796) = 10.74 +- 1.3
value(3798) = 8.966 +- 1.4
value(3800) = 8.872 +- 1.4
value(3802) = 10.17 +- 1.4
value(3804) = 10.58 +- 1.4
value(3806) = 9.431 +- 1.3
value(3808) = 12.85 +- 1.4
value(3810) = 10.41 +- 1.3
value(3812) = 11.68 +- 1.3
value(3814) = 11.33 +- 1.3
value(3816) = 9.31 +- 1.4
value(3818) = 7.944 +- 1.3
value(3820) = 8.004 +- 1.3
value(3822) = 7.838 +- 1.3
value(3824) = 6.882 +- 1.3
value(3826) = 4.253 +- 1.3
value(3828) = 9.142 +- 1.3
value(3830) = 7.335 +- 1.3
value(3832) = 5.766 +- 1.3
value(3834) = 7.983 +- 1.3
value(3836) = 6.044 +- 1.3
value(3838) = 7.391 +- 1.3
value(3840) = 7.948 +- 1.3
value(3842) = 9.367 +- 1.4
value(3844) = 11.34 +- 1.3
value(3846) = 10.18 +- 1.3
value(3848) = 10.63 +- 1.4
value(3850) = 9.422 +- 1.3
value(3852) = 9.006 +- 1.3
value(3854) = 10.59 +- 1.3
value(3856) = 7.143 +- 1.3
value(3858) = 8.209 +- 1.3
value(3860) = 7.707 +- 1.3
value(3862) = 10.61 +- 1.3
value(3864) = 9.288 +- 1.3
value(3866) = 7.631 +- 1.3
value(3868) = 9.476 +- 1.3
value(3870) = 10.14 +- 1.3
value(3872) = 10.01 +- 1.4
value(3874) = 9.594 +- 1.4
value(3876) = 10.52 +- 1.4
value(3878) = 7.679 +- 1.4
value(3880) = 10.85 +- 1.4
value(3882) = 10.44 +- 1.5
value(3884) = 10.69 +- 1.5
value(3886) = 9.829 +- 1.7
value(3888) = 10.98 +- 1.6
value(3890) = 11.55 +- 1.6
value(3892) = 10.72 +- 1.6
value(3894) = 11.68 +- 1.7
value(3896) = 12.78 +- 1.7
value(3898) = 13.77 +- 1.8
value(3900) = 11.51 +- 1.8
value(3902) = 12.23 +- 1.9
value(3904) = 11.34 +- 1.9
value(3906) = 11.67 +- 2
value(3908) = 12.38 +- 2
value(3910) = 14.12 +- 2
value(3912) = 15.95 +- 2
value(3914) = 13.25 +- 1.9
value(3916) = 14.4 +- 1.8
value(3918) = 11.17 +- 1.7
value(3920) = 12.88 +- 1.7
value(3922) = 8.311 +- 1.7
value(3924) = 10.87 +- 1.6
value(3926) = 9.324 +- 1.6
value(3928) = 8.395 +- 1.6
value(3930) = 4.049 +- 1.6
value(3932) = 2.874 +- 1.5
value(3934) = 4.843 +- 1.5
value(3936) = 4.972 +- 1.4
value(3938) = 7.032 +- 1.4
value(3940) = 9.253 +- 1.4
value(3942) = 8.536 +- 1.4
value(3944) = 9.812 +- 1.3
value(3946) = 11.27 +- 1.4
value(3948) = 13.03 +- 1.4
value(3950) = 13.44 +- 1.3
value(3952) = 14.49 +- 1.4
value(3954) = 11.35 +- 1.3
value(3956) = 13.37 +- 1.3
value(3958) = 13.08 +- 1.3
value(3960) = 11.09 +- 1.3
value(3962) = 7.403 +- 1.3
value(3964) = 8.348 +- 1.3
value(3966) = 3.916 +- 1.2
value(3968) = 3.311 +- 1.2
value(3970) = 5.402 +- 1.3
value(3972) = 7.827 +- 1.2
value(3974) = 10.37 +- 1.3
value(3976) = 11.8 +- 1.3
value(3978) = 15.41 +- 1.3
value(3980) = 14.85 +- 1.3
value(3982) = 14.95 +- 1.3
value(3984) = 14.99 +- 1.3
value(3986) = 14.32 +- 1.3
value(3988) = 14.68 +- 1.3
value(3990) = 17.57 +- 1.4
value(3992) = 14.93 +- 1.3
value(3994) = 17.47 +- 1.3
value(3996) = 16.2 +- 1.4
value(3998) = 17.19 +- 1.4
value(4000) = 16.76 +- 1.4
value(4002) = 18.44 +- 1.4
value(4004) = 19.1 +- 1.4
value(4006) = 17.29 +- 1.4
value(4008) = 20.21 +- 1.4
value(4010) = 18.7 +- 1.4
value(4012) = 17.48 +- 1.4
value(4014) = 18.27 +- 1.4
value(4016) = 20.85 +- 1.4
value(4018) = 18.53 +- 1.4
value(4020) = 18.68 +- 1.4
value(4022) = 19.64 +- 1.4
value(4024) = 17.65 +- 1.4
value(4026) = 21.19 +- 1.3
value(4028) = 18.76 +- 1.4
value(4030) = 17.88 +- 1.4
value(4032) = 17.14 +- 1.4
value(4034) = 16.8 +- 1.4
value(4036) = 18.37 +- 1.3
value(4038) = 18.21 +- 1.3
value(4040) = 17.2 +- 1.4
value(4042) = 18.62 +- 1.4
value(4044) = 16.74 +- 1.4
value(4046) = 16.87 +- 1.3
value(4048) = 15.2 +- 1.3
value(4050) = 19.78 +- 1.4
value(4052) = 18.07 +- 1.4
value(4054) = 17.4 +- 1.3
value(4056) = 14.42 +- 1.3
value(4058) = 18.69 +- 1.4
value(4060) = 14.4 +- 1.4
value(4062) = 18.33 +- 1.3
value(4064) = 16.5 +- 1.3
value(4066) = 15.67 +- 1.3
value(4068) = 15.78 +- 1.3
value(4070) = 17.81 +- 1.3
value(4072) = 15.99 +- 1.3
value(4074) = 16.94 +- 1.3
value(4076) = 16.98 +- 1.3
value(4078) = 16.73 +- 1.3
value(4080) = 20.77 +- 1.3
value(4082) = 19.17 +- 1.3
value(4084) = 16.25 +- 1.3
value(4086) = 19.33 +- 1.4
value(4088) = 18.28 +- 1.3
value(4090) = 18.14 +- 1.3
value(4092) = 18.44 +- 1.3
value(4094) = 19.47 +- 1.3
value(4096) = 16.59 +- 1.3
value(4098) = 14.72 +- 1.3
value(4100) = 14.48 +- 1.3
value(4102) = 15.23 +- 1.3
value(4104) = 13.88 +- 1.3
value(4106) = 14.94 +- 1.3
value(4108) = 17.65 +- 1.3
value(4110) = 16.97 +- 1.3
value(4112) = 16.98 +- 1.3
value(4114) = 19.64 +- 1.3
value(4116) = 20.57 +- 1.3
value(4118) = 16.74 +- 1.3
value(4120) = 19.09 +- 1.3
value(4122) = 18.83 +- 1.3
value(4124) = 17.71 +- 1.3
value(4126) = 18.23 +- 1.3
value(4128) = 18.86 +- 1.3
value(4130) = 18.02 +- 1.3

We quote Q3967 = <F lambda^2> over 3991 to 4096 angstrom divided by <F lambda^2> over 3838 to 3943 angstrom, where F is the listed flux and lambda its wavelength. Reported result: 1.93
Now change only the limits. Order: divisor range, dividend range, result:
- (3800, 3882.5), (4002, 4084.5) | 2.17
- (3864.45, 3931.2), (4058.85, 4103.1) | 1.72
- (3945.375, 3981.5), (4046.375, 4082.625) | 1.70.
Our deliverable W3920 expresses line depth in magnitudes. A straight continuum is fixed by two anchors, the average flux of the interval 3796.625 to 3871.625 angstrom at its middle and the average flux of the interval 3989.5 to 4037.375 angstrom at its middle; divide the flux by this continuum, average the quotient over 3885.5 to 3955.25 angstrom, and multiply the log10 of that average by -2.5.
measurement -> 0.23 mag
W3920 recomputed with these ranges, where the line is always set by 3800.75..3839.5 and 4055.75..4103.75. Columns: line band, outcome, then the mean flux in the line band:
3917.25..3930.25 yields 0.24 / 9.55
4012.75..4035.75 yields -0.22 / 18.6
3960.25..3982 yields 0.42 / 9.22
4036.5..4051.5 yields -0.11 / 17.6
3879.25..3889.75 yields 0.01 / 10.6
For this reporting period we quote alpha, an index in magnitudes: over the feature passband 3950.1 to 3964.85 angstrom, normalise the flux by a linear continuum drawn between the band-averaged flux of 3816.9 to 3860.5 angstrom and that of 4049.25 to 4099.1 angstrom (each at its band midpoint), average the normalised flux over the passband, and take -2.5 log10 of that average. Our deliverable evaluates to 0.12 mag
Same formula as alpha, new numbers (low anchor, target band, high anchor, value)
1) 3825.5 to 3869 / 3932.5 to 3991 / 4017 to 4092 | 0.27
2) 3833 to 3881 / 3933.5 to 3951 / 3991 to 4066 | 0.41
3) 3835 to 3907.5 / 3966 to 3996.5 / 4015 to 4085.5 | 0.18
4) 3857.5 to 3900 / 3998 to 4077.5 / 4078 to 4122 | -0.15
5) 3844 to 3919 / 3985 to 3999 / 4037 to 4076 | -0.10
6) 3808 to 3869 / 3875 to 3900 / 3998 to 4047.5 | 0.03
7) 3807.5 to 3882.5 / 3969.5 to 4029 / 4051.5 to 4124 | -0.15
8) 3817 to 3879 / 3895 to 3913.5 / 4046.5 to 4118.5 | -0.21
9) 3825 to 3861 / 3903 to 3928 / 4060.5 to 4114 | -0.11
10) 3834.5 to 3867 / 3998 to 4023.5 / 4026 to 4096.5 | -0.20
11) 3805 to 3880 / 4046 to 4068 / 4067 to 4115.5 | -0.05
